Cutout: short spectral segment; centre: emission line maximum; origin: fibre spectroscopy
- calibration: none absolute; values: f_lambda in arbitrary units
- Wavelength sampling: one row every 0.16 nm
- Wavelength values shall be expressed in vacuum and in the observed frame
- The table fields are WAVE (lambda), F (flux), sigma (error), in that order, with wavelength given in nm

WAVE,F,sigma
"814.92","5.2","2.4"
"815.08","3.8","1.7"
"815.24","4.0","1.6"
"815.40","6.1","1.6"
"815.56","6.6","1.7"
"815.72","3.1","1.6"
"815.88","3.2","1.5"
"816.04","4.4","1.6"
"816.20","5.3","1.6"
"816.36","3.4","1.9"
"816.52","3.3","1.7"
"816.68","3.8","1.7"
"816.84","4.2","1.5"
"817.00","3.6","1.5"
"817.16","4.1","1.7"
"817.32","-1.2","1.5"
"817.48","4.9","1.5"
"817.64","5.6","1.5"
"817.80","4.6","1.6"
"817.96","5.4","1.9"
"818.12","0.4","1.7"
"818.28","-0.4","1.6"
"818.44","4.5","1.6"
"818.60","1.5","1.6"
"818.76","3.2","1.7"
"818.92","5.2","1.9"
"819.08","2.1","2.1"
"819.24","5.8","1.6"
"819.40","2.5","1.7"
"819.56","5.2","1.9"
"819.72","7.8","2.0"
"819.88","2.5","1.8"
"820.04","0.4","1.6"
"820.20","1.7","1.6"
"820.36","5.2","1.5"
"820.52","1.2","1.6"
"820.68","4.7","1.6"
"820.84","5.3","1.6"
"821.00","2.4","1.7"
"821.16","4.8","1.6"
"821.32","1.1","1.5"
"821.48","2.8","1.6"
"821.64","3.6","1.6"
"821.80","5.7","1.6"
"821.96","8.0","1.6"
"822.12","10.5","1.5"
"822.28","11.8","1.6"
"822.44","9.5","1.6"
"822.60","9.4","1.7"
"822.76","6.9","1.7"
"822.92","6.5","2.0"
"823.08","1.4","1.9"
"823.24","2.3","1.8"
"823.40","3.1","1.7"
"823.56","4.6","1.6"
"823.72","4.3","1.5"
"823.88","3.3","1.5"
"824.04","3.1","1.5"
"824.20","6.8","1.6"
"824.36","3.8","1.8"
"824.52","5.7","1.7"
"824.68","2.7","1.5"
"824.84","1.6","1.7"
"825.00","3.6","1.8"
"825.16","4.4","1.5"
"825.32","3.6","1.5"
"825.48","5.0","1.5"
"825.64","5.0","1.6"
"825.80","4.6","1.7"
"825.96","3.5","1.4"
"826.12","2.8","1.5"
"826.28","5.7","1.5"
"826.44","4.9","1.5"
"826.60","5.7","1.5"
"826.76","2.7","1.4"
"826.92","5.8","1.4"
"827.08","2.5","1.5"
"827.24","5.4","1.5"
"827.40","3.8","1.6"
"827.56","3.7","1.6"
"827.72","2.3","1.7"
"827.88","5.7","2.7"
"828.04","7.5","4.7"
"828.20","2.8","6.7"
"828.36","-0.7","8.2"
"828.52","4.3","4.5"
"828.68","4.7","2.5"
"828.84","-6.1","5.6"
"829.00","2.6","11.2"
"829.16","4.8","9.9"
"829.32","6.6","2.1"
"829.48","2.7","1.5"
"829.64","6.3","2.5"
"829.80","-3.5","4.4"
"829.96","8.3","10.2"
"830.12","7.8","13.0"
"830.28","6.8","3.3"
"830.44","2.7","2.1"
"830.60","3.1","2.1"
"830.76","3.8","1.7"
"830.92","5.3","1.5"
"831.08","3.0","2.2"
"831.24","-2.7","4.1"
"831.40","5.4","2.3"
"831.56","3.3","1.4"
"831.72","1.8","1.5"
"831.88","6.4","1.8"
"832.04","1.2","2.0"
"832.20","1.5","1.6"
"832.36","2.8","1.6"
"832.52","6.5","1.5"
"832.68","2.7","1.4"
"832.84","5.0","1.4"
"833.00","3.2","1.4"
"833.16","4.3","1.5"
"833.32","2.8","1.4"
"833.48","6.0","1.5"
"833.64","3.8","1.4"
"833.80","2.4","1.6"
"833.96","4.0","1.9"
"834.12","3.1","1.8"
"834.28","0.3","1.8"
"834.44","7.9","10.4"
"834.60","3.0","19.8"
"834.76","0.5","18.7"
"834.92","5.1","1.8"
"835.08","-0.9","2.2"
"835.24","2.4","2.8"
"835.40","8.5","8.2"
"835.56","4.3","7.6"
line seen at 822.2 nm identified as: Hgamma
